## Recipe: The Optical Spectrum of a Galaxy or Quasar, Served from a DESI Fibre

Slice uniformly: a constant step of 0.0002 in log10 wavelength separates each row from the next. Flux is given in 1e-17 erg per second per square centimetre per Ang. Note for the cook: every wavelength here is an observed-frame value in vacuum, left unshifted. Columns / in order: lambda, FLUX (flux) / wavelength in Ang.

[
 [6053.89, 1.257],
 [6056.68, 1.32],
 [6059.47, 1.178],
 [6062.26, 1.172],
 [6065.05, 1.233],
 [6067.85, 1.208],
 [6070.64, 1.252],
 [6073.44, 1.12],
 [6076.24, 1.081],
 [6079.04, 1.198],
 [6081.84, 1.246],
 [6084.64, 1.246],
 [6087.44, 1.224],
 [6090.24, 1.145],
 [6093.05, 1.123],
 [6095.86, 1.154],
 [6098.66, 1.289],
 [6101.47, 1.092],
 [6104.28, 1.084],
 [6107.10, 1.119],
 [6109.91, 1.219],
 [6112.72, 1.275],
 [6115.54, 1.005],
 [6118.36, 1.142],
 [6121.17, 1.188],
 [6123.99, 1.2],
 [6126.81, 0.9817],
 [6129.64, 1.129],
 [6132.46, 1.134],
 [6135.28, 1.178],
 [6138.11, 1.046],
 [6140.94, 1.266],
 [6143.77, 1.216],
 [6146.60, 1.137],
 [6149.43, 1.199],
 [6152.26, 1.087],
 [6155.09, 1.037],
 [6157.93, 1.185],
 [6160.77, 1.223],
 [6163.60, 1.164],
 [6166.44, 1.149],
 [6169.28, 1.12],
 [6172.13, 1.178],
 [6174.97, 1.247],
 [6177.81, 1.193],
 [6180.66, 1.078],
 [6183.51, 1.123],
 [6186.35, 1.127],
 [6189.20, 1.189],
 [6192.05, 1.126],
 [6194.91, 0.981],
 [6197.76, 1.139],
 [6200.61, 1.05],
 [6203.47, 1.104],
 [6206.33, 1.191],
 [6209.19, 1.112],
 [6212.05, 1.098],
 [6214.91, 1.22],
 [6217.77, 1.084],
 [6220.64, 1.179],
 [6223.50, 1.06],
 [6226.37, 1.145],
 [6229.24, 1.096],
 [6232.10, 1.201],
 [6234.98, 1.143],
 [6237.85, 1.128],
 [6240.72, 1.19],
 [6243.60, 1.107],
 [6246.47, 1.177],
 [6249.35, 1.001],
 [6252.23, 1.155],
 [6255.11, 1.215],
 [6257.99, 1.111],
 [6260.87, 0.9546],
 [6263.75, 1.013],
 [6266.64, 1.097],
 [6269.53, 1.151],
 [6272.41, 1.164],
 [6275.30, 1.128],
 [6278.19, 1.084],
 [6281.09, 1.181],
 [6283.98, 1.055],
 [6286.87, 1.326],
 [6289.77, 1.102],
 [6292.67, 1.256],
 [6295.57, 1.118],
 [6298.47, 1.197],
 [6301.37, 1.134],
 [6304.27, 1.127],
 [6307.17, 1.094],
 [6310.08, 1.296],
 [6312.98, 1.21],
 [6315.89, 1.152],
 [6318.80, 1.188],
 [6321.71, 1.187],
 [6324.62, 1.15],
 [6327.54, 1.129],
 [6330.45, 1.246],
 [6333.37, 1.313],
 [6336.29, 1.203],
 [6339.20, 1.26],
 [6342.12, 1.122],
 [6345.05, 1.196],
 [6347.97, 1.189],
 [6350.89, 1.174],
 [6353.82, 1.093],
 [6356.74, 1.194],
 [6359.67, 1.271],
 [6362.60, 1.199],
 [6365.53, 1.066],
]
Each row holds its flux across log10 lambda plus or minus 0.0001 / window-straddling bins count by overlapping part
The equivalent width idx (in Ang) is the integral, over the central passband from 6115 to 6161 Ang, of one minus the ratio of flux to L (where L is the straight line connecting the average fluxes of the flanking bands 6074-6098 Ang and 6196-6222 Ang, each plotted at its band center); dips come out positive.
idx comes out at 0.7 Ang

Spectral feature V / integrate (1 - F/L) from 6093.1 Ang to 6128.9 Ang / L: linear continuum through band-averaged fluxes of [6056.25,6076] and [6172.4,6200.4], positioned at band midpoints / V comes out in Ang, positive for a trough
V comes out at 0.9 Ang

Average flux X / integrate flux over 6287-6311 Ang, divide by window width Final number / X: 1.17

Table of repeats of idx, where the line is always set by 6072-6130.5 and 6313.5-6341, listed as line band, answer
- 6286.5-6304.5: 0.3 Ang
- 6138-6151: -0.2 Ang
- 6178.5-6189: 0.4 Ang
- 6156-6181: -0.1 Ang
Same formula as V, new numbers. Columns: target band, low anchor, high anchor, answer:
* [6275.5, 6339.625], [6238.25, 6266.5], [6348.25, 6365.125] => -2.0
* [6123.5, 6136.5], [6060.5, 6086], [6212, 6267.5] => 0.6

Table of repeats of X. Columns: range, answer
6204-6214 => 1.14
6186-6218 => 1.12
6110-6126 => 1.16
